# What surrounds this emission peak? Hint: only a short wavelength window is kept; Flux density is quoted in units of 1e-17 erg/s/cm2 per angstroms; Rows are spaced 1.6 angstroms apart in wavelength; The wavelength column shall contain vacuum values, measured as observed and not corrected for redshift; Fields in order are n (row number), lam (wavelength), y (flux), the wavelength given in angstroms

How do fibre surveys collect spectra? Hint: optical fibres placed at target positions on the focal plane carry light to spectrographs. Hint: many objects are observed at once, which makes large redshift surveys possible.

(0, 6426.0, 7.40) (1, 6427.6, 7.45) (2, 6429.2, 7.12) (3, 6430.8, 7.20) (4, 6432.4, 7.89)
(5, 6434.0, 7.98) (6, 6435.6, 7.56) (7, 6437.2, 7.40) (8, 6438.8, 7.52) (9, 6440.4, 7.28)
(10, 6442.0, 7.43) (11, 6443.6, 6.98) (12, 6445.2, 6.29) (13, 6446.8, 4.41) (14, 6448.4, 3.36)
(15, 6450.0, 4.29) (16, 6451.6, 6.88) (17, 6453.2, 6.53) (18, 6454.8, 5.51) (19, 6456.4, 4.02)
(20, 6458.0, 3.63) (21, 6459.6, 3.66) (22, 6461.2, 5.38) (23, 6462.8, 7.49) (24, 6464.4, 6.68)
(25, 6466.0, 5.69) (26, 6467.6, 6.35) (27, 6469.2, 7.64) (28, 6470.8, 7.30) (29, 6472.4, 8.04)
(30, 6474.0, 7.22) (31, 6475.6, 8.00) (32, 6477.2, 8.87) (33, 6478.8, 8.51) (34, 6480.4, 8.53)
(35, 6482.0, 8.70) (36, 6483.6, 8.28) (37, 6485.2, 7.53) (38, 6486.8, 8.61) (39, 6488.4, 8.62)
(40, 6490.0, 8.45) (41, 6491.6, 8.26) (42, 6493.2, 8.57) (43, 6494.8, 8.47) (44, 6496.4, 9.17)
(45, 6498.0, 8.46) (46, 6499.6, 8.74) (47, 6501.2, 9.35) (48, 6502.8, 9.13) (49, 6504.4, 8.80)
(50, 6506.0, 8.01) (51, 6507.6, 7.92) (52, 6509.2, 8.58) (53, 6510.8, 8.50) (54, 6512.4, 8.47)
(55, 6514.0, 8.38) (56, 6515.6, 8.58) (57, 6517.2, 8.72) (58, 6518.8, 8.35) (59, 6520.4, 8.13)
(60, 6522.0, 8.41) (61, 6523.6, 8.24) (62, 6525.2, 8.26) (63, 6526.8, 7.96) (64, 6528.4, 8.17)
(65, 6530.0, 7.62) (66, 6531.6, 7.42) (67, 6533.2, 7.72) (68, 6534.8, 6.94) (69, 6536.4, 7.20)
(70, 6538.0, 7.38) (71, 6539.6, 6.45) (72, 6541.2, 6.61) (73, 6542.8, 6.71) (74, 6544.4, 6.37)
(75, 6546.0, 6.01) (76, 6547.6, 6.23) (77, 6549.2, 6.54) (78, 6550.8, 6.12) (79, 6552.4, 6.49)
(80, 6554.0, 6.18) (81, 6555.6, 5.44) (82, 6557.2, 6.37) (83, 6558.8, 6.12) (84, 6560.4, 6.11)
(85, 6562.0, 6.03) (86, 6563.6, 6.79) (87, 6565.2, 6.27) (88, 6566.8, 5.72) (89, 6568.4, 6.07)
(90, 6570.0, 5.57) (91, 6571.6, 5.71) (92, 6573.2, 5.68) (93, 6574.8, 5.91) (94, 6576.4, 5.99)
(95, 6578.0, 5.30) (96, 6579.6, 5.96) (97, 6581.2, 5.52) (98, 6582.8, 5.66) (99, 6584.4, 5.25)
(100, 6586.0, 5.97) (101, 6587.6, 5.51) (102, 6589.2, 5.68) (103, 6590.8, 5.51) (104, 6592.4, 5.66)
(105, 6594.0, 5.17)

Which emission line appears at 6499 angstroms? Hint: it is C IV 1549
